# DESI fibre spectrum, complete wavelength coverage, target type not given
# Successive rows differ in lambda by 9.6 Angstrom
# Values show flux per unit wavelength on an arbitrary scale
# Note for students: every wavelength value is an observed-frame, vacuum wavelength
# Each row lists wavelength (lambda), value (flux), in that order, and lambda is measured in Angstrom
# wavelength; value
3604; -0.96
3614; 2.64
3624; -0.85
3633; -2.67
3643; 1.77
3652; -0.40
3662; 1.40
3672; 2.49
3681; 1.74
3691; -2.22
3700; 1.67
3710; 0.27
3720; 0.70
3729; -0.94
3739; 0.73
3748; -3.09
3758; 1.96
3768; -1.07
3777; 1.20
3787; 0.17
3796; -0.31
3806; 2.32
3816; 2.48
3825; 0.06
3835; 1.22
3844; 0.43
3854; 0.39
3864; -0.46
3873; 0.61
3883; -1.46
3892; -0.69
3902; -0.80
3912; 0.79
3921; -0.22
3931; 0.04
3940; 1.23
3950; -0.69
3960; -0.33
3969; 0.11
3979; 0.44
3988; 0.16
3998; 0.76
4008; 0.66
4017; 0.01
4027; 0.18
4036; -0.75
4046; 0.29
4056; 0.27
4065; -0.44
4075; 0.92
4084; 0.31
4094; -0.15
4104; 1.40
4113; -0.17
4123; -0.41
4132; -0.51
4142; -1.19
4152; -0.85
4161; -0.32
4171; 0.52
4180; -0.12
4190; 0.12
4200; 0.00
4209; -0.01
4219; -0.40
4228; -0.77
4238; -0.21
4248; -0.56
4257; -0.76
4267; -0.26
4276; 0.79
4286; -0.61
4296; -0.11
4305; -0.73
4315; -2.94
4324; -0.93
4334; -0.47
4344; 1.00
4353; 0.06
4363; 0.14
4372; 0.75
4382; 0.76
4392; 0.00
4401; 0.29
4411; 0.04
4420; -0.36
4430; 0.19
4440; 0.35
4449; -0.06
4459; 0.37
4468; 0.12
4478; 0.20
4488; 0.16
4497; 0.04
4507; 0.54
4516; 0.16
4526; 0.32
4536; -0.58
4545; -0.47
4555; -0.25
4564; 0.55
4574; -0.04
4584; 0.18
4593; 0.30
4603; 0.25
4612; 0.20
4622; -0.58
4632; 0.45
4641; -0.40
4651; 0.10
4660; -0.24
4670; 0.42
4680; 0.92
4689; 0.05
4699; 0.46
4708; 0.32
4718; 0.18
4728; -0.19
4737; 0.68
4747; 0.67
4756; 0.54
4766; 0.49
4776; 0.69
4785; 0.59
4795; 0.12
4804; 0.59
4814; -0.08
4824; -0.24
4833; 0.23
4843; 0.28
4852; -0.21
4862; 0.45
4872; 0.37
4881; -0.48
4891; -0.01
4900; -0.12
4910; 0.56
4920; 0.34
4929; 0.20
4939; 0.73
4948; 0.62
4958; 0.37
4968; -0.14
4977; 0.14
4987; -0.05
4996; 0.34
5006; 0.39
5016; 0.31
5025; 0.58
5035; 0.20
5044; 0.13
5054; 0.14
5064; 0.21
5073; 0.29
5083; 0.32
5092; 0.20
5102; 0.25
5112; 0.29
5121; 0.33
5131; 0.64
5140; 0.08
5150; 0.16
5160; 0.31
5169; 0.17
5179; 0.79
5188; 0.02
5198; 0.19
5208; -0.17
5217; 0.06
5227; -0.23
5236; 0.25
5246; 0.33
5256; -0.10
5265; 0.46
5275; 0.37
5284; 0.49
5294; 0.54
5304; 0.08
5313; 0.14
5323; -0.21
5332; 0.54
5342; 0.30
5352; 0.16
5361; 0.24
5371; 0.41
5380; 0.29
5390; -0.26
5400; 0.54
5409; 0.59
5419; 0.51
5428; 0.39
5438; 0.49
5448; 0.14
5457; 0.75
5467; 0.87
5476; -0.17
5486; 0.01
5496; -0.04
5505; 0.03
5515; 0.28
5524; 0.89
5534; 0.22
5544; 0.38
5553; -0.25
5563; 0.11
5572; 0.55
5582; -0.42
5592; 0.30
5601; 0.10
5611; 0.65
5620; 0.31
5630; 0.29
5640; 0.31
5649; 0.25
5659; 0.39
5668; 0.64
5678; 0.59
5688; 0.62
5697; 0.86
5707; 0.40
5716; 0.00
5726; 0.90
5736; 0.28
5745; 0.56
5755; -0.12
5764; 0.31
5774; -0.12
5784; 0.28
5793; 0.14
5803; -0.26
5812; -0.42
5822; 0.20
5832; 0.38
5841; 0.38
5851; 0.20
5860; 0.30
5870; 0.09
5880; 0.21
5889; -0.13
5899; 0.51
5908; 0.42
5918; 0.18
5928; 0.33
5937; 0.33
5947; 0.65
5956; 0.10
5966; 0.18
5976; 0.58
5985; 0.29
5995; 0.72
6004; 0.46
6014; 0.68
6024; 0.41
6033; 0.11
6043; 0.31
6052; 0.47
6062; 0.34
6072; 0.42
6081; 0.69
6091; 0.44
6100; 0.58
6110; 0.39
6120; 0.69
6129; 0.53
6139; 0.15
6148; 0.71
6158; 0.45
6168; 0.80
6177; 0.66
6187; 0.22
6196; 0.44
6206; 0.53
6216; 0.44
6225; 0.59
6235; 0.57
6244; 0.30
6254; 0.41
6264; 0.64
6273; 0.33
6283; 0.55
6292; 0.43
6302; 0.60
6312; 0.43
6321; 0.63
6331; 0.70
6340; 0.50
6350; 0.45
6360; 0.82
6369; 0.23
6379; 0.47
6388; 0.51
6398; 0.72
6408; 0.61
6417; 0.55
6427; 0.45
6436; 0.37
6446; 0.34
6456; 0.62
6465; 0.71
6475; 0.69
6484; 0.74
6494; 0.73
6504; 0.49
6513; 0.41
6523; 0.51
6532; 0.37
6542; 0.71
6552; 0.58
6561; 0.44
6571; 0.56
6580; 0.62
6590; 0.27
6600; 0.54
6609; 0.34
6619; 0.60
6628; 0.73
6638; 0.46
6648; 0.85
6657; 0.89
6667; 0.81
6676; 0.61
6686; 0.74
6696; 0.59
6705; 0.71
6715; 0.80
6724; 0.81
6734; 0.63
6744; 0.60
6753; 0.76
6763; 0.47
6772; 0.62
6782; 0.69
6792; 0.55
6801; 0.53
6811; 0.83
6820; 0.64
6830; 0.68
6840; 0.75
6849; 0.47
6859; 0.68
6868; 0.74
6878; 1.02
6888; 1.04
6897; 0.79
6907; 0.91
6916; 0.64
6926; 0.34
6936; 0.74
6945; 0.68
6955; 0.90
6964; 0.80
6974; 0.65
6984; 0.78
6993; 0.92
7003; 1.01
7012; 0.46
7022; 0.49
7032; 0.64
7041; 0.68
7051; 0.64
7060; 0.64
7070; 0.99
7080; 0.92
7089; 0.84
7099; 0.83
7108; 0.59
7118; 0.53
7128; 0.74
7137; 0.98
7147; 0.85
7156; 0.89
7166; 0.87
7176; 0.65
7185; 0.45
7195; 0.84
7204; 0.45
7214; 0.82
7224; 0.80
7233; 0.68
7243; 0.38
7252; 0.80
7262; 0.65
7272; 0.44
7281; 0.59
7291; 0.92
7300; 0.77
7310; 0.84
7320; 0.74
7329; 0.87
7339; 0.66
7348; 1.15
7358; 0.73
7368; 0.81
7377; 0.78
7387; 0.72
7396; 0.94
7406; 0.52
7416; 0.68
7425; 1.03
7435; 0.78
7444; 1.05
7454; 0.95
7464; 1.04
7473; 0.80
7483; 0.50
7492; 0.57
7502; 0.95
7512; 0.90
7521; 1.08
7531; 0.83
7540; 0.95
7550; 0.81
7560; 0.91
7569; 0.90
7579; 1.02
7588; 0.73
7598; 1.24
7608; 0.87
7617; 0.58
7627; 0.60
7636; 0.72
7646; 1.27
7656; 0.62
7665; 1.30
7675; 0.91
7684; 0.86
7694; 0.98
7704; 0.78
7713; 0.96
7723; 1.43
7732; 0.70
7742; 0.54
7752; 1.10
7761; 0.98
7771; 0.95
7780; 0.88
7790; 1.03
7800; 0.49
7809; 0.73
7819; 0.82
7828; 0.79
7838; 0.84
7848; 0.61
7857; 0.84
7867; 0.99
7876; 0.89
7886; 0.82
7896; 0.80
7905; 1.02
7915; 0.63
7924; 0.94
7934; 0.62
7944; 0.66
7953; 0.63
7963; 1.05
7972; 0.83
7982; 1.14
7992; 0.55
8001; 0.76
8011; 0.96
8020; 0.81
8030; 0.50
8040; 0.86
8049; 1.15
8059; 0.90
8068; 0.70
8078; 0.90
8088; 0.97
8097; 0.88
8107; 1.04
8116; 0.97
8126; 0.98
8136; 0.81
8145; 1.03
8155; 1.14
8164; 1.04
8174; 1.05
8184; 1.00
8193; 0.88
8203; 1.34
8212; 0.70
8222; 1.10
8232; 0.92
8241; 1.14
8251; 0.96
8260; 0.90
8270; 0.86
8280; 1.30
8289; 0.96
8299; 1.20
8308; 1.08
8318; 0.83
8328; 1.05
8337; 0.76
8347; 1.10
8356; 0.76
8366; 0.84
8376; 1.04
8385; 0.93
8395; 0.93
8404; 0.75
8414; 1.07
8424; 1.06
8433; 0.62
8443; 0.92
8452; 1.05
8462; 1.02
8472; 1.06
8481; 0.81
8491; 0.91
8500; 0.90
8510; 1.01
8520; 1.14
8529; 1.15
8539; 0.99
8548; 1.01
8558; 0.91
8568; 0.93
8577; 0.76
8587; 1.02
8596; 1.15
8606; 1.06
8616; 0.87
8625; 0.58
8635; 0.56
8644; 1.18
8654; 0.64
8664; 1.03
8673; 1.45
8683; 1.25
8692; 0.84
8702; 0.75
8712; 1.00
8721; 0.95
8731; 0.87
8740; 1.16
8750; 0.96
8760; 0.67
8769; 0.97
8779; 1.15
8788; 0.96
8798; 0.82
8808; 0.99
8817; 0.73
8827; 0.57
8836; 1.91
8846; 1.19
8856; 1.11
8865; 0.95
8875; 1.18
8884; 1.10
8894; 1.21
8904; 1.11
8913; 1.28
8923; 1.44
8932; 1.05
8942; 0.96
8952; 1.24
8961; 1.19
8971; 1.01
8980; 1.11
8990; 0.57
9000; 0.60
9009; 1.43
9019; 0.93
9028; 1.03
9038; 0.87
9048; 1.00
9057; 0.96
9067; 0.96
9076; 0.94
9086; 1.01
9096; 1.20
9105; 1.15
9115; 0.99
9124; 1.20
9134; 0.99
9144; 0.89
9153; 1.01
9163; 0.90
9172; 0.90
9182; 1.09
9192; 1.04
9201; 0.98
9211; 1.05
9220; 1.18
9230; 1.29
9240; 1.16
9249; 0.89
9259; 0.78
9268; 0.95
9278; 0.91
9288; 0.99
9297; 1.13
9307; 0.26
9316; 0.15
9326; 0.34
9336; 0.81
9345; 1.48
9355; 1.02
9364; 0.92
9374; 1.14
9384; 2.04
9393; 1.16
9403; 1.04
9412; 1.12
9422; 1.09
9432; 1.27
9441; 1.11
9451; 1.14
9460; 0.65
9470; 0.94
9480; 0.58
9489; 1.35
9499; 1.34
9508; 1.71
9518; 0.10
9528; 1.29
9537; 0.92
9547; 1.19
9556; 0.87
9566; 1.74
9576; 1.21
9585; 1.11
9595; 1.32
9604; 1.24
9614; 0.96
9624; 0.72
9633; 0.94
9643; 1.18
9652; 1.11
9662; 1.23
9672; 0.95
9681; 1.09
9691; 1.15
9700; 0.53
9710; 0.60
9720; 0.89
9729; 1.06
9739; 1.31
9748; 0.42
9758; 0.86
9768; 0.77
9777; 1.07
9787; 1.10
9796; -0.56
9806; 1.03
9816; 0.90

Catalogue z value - 0.66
